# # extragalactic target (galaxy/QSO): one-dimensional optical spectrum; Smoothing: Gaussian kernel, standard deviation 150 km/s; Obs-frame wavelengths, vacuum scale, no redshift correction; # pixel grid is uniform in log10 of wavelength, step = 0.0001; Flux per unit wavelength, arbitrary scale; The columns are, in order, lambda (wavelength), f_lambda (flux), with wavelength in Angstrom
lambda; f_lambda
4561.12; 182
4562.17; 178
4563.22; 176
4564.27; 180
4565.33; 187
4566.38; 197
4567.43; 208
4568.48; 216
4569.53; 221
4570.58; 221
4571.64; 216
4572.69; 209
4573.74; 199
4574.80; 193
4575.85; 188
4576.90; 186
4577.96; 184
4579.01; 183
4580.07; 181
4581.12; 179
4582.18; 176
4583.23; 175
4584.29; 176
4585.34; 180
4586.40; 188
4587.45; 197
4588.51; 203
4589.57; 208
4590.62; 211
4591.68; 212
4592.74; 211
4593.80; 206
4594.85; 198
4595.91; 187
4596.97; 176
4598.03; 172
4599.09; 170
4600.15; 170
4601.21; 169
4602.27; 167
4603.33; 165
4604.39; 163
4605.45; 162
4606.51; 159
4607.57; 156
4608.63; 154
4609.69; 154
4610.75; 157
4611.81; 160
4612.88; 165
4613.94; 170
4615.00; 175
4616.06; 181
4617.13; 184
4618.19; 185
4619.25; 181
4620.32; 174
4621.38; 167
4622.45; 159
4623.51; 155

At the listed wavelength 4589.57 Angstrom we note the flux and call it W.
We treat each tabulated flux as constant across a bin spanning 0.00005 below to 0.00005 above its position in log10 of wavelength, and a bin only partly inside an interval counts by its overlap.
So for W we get 208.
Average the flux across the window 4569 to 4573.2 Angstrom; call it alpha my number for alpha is 217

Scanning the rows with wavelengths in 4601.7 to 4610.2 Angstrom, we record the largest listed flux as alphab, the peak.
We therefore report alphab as 167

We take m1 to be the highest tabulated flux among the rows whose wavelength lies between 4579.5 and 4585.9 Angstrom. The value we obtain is 181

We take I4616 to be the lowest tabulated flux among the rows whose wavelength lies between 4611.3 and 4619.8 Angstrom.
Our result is 160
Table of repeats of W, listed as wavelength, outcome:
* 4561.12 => 182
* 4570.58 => 221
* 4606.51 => 159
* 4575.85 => 188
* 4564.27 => 180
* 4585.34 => 180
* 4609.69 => 154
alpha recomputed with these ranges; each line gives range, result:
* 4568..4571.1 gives 220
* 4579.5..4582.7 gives 178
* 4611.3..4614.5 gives 165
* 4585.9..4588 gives 193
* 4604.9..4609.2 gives 158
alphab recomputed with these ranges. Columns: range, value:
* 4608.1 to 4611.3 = 157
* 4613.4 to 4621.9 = 185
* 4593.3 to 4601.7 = 206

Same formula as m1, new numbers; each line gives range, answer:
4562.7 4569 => 216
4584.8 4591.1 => 211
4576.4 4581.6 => 186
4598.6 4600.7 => 170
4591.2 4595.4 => 212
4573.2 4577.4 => 199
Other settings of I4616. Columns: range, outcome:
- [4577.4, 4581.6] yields 179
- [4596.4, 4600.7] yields 170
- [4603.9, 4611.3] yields 154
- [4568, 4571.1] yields 216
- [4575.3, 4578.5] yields 184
